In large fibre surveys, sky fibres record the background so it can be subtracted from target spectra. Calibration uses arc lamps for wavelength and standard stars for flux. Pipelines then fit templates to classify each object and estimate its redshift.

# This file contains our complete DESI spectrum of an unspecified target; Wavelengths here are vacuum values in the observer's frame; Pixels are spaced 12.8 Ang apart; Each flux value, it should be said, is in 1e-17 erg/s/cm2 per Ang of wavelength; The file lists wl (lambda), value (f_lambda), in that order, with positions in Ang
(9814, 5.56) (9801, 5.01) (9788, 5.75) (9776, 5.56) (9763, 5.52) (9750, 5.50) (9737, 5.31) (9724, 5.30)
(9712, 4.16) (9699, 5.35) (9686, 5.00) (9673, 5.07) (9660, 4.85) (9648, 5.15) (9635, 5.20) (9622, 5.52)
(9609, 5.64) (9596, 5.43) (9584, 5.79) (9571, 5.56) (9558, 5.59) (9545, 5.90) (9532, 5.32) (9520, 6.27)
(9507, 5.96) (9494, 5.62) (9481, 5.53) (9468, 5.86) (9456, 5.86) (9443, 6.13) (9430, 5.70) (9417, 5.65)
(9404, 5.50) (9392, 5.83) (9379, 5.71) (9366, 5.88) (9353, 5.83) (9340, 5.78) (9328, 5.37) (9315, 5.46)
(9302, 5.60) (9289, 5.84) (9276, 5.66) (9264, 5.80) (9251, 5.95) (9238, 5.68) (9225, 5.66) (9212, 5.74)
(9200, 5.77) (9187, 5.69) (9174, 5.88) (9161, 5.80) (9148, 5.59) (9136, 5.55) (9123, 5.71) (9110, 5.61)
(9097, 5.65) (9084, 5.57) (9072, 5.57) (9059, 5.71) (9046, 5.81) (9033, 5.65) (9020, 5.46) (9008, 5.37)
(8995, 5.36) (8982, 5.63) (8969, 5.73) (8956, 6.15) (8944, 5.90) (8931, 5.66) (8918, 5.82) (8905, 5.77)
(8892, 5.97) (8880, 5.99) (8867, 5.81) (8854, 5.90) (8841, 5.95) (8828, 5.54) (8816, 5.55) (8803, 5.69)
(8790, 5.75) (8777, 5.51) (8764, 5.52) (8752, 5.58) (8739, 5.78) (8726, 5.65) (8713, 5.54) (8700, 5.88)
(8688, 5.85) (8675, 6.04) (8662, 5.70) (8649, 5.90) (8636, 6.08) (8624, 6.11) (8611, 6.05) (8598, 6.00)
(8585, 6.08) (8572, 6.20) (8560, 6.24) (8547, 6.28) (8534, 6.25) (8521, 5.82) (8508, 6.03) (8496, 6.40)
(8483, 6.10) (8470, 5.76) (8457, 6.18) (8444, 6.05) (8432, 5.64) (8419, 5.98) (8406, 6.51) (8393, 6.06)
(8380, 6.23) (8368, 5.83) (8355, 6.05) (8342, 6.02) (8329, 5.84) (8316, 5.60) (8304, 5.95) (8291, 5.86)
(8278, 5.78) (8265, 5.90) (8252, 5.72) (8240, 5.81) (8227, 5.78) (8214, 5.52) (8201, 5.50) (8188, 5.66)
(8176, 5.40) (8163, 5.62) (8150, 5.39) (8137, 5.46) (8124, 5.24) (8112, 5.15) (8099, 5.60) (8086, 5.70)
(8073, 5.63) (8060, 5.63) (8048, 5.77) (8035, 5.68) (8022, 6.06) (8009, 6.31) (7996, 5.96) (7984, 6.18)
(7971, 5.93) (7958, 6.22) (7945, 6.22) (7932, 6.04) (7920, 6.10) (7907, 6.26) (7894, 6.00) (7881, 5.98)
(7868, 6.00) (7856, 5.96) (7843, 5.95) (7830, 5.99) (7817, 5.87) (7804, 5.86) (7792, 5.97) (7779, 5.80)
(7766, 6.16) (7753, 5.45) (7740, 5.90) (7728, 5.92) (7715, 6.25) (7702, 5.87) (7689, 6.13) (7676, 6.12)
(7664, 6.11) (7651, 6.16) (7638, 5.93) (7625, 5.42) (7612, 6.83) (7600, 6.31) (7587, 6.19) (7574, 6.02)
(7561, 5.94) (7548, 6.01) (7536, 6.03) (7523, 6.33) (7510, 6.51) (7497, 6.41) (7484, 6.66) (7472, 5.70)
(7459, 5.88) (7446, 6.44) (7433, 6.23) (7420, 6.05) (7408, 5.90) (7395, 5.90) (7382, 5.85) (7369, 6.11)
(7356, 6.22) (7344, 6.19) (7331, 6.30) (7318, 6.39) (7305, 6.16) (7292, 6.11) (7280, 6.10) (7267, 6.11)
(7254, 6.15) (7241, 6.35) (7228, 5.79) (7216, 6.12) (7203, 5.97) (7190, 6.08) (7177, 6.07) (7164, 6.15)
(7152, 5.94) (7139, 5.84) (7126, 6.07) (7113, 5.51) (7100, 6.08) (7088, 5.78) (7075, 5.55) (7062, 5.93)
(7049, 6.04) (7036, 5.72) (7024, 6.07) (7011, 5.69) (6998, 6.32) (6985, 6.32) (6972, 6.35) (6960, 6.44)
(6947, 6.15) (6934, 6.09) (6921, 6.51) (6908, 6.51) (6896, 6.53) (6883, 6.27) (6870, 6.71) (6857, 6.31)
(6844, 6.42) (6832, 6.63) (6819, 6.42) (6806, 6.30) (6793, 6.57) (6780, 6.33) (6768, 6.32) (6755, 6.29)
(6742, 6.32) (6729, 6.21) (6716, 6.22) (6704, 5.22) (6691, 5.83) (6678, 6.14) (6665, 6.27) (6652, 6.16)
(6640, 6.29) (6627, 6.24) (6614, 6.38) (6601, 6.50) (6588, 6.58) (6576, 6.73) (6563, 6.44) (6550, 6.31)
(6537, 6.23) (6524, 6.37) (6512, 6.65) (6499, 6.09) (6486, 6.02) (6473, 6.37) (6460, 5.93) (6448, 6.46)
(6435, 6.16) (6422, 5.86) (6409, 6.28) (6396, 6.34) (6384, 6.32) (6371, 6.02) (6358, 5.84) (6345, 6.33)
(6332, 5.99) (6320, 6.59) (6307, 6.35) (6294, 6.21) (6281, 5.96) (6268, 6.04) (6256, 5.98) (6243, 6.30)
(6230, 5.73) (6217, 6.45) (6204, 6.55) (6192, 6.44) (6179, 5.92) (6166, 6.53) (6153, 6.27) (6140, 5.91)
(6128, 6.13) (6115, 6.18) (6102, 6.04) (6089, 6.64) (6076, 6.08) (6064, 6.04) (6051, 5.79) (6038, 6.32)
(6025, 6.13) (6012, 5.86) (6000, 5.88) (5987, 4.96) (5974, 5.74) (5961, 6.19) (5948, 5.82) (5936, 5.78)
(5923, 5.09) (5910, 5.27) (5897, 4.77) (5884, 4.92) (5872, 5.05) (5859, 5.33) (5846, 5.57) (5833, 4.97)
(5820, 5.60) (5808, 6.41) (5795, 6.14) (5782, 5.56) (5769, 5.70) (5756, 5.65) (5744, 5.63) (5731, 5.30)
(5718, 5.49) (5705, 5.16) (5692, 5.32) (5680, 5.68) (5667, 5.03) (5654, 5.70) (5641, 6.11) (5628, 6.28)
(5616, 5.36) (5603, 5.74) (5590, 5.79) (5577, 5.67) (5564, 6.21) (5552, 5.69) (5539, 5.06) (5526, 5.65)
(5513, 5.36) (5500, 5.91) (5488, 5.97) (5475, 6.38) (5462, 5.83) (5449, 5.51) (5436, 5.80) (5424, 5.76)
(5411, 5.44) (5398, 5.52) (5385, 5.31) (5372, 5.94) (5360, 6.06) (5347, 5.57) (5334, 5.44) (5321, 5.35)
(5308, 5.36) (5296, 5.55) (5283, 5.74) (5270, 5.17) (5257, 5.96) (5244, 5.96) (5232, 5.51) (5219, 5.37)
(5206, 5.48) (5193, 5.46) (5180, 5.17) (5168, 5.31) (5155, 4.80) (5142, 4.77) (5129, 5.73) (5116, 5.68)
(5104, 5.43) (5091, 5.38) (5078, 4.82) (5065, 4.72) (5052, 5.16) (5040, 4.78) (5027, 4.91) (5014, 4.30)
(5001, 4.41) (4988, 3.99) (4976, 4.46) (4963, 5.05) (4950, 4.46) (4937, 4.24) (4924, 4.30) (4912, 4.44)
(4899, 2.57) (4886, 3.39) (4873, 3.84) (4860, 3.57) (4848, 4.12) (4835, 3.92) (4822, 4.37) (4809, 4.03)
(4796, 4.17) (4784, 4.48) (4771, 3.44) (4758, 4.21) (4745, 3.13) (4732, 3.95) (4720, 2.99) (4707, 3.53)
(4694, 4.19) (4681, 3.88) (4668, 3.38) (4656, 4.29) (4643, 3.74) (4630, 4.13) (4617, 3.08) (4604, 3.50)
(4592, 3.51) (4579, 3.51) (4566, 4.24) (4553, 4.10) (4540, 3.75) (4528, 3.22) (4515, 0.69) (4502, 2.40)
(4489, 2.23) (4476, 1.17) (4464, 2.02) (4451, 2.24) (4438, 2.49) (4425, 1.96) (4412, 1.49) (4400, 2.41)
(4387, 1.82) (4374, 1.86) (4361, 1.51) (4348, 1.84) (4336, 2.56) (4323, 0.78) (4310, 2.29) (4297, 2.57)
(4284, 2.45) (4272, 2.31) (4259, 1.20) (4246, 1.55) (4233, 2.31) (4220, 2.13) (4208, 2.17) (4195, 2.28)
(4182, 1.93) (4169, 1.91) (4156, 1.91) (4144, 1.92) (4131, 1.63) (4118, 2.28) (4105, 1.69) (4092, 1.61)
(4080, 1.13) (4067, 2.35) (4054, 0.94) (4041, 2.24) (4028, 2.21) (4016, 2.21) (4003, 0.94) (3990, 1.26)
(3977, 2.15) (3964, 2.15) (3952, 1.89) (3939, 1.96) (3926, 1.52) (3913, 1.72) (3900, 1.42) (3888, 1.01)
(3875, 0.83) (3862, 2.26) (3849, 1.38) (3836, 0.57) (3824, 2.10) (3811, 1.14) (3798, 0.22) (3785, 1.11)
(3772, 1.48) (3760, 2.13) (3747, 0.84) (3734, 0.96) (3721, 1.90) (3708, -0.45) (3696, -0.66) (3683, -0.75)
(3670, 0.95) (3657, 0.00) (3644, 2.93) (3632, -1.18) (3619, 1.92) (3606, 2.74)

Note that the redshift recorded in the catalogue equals 0.137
